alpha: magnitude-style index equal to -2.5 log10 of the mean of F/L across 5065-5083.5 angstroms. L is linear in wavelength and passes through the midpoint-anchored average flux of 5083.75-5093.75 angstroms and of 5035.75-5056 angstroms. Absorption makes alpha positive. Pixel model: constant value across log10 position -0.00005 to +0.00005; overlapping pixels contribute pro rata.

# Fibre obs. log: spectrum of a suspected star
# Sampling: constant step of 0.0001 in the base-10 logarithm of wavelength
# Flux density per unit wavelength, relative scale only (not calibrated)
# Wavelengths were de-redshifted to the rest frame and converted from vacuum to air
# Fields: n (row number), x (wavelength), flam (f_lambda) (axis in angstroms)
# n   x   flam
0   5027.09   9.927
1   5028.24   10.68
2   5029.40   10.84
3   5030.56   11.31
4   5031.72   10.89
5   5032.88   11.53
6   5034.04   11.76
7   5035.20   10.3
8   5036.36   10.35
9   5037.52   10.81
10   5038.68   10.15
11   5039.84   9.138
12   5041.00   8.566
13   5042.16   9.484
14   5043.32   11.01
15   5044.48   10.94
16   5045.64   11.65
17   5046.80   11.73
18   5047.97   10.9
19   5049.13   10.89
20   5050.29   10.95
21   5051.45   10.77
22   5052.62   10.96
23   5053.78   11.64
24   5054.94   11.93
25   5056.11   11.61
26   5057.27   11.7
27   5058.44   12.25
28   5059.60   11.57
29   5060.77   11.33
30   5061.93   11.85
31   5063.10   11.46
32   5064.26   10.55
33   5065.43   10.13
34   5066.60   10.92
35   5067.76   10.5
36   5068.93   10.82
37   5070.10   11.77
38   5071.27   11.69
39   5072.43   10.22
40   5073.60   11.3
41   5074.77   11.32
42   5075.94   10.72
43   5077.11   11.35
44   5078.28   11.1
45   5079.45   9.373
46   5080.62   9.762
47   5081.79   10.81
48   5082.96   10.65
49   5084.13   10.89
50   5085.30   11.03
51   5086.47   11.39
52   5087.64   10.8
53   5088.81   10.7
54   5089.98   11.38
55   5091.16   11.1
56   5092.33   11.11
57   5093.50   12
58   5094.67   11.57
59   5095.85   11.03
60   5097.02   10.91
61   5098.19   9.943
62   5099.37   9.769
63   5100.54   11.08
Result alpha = 0.02 mag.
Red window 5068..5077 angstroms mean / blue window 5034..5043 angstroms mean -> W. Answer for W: 1.1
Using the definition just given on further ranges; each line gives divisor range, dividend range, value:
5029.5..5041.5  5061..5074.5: 1.05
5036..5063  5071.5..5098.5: 0.99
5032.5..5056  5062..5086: 1.01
